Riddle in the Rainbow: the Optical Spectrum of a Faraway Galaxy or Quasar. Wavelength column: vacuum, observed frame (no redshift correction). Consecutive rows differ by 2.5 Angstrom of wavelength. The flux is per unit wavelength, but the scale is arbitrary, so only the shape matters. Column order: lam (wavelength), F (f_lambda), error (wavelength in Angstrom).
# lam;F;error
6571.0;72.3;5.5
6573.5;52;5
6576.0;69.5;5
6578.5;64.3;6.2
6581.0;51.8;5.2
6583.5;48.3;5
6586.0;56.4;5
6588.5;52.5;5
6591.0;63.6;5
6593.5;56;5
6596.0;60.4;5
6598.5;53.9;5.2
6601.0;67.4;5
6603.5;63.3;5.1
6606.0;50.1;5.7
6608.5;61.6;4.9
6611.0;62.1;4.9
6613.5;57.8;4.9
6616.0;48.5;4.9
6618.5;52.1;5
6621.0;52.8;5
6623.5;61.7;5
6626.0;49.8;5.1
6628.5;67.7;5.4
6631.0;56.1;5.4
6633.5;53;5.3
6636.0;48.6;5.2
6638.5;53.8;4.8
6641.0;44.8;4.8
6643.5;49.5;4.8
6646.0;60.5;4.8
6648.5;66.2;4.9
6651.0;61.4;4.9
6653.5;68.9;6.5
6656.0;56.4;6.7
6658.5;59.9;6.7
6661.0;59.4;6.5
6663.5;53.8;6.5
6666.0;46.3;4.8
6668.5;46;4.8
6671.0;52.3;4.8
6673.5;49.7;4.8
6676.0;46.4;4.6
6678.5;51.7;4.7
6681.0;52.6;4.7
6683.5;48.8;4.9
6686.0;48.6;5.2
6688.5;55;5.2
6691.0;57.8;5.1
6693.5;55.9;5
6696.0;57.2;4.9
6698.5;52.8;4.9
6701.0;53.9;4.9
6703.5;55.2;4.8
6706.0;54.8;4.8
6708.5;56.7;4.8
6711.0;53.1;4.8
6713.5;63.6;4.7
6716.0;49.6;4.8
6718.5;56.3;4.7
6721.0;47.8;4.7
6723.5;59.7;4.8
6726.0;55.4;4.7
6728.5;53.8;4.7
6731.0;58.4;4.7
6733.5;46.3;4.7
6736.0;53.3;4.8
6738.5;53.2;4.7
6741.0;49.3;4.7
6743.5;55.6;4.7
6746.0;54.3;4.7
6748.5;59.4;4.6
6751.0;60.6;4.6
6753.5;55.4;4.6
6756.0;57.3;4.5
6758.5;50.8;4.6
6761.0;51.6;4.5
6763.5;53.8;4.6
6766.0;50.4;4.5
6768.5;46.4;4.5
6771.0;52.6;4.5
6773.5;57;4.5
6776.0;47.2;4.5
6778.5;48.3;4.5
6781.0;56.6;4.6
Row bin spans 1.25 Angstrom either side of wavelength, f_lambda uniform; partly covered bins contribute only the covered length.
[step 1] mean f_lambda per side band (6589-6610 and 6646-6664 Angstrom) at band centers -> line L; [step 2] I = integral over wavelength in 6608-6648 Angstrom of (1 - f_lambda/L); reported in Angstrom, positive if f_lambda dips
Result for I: 3.4 Angstrom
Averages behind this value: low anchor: 59.3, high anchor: 61.1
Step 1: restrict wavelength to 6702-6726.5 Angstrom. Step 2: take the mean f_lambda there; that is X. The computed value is 55.2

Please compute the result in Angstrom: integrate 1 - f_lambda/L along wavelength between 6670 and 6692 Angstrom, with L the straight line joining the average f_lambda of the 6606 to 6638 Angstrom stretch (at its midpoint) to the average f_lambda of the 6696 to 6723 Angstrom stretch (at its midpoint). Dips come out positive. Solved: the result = 1.5 Angstrom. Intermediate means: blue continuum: 55.7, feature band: 51.4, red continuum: 54.7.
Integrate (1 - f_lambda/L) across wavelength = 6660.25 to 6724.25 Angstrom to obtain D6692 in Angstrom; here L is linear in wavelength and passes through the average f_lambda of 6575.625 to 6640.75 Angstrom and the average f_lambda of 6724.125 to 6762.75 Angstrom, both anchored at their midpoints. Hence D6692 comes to 2.4 Angstrom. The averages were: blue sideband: 56.7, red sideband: 54.4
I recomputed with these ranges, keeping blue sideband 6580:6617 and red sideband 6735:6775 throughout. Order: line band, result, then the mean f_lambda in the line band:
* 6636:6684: 1.4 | 54.1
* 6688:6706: -0.1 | 55.4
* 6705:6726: -0.2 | 55.2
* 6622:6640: 0.2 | 55.6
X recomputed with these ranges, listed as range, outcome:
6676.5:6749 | 54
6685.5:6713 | 55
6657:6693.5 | 52.2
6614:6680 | 54.5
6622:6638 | 56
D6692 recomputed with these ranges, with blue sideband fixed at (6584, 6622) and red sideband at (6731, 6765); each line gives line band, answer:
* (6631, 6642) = 1.1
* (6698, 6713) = 0.0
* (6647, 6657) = -1.3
